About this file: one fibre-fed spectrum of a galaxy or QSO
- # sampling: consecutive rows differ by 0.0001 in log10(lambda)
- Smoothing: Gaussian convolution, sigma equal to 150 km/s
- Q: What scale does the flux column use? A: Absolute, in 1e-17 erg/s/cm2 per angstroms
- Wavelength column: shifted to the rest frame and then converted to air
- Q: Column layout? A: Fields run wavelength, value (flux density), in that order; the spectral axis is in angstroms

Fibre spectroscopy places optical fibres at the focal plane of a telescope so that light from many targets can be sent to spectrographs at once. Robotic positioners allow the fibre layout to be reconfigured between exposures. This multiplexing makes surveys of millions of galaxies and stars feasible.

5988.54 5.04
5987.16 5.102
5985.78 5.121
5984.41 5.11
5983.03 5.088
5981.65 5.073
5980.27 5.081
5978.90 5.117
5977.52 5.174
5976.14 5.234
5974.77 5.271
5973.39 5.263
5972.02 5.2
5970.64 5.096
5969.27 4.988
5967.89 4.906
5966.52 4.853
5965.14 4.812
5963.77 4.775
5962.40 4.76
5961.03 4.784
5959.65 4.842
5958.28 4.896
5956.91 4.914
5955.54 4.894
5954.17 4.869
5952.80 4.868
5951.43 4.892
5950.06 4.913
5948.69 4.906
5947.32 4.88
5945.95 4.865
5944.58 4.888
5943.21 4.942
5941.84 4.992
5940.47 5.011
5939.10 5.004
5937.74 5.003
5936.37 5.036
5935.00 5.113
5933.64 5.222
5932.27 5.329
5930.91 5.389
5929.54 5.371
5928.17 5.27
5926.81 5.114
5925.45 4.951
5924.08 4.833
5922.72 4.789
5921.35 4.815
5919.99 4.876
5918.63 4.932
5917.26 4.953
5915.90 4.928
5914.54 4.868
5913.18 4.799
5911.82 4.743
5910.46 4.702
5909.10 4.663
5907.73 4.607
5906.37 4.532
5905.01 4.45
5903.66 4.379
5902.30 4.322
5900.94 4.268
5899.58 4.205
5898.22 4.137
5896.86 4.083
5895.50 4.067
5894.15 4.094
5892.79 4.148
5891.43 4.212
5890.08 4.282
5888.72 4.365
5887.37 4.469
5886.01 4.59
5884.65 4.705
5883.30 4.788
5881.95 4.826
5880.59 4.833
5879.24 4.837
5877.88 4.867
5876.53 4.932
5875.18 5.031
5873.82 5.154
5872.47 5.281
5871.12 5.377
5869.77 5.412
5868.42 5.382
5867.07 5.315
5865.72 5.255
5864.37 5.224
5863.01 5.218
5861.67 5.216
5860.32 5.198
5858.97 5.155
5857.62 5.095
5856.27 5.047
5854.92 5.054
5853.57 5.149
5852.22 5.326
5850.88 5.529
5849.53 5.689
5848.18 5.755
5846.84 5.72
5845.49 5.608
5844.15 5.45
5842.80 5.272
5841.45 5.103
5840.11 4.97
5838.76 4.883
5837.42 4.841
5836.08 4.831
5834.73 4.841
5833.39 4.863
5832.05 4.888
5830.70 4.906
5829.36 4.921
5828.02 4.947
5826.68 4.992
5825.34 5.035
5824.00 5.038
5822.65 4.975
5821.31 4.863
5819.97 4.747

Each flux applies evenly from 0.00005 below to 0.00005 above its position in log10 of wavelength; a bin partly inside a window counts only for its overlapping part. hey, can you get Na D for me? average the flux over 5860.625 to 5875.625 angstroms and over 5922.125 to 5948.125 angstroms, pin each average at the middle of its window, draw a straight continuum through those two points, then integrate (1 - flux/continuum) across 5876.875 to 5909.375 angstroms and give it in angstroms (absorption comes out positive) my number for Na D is 4.61 angstroms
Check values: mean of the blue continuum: 5.26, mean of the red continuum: 5.05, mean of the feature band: 4.45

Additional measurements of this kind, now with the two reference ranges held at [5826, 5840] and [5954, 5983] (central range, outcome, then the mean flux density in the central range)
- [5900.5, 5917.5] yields 1.1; 4.63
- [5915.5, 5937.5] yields -0.4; 5.06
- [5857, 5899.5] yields 1.0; 4.81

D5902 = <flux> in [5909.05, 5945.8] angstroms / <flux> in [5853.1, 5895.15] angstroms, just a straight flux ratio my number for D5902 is 1.0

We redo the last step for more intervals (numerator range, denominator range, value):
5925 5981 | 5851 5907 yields 1.05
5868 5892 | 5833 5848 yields 0.94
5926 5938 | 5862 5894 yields 1.07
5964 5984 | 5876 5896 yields 1.12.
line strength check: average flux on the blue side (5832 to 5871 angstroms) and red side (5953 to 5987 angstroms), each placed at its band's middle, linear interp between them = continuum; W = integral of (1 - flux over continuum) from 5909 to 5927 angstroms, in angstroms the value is 0.9 angstroms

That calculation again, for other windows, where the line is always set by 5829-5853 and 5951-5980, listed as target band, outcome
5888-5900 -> 2.17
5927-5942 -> -0.40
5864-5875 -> -0.31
